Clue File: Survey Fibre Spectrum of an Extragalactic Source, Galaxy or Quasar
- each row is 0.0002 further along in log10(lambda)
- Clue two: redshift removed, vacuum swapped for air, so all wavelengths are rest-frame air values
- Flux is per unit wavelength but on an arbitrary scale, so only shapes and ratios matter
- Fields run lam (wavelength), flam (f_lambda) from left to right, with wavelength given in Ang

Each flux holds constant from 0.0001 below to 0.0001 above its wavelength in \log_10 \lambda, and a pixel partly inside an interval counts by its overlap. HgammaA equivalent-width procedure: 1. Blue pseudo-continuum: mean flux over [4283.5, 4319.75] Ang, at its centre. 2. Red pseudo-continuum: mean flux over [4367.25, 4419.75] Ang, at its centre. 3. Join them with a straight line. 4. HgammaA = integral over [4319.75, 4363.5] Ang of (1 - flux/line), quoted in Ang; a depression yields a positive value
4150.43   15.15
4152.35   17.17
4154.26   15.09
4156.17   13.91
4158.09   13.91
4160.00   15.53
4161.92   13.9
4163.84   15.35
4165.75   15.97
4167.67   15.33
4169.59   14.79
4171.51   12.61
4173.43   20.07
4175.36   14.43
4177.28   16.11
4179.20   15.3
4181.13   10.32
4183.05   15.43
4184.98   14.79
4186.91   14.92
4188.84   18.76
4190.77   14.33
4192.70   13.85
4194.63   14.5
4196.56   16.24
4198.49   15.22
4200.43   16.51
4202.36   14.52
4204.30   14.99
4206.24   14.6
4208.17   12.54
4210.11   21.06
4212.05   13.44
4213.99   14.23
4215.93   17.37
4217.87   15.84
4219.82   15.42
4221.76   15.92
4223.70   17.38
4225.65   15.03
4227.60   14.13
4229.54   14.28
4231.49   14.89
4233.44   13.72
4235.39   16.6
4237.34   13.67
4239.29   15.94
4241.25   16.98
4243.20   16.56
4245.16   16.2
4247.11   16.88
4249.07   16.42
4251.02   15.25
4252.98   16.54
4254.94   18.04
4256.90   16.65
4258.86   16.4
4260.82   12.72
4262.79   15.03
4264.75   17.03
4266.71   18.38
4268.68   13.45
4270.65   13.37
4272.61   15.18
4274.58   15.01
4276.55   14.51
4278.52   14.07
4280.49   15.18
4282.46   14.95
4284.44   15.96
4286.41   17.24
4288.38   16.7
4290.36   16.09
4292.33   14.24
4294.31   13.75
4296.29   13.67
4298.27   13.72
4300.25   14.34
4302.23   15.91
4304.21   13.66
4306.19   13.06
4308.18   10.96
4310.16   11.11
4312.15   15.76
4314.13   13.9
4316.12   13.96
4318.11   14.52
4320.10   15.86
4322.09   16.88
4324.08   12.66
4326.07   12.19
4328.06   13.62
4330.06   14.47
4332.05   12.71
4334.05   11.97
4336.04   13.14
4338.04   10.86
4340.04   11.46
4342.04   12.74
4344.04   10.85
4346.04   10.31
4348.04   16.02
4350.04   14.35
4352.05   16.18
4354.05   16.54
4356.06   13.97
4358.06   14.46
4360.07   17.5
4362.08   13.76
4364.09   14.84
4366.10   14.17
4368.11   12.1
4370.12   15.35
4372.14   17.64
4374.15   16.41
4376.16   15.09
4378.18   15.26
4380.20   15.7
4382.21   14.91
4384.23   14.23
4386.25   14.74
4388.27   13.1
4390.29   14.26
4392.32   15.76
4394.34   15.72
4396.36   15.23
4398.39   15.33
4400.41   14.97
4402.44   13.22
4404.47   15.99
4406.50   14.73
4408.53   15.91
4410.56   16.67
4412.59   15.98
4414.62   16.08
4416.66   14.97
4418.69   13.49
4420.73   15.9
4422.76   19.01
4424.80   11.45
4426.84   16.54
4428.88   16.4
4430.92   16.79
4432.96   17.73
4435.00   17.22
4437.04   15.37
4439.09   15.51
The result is 2.9 Ang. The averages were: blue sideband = 14.4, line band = 13.7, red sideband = 15.1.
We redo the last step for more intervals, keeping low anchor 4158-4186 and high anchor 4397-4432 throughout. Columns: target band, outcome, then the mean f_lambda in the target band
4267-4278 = 0.5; 14.5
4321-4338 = 2.2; 13.3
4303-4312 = 1.6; 12.6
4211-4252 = -1.2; 15.5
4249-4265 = -0.8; 15.9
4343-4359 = 1.3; 14.1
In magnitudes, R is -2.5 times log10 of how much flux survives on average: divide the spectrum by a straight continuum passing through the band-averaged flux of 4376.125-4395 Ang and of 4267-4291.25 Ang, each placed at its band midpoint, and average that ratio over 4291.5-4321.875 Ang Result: 0.087 mag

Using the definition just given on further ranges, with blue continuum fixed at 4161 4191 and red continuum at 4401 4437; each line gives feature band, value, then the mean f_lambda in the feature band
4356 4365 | 0.04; 15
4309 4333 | 0.12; 14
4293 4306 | 0.10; 14.1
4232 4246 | -0.02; 15.6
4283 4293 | -0.04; 16.1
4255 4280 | 0.01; 15.3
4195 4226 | -0.03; 15.6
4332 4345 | 0.29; 11.9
